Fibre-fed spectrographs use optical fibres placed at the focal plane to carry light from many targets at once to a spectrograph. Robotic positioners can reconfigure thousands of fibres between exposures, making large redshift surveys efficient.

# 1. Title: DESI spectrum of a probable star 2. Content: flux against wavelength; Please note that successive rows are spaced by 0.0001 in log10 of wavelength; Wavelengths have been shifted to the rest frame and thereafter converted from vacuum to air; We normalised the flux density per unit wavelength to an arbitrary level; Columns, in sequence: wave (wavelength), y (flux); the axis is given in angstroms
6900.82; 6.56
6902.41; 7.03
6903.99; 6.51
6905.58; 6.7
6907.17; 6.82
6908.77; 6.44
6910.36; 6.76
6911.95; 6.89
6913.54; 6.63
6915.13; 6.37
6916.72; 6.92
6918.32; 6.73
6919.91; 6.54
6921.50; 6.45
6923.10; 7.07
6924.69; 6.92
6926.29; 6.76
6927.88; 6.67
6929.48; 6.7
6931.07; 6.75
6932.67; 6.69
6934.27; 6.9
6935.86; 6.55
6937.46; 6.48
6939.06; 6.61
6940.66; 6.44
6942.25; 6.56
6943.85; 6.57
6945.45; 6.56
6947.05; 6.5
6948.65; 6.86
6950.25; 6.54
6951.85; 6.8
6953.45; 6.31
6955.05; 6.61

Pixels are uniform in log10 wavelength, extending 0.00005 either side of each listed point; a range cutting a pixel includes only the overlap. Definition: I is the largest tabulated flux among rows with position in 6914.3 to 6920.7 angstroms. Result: 6.92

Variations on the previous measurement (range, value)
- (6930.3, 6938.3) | 6.9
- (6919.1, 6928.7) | 7.07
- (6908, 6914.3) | 6.89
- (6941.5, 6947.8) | 6.57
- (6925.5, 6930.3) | 6.76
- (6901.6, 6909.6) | 7.03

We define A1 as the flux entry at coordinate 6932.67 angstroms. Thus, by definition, 6.69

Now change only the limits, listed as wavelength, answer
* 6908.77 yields 6.44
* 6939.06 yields 6.61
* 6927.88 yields 6.67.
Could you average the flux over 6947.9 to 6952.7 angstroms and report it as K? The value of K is 6.73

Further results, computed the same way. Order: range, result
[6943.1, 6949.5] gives 6.62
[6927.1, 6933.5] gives 6.7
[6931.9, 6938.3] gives 6.65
